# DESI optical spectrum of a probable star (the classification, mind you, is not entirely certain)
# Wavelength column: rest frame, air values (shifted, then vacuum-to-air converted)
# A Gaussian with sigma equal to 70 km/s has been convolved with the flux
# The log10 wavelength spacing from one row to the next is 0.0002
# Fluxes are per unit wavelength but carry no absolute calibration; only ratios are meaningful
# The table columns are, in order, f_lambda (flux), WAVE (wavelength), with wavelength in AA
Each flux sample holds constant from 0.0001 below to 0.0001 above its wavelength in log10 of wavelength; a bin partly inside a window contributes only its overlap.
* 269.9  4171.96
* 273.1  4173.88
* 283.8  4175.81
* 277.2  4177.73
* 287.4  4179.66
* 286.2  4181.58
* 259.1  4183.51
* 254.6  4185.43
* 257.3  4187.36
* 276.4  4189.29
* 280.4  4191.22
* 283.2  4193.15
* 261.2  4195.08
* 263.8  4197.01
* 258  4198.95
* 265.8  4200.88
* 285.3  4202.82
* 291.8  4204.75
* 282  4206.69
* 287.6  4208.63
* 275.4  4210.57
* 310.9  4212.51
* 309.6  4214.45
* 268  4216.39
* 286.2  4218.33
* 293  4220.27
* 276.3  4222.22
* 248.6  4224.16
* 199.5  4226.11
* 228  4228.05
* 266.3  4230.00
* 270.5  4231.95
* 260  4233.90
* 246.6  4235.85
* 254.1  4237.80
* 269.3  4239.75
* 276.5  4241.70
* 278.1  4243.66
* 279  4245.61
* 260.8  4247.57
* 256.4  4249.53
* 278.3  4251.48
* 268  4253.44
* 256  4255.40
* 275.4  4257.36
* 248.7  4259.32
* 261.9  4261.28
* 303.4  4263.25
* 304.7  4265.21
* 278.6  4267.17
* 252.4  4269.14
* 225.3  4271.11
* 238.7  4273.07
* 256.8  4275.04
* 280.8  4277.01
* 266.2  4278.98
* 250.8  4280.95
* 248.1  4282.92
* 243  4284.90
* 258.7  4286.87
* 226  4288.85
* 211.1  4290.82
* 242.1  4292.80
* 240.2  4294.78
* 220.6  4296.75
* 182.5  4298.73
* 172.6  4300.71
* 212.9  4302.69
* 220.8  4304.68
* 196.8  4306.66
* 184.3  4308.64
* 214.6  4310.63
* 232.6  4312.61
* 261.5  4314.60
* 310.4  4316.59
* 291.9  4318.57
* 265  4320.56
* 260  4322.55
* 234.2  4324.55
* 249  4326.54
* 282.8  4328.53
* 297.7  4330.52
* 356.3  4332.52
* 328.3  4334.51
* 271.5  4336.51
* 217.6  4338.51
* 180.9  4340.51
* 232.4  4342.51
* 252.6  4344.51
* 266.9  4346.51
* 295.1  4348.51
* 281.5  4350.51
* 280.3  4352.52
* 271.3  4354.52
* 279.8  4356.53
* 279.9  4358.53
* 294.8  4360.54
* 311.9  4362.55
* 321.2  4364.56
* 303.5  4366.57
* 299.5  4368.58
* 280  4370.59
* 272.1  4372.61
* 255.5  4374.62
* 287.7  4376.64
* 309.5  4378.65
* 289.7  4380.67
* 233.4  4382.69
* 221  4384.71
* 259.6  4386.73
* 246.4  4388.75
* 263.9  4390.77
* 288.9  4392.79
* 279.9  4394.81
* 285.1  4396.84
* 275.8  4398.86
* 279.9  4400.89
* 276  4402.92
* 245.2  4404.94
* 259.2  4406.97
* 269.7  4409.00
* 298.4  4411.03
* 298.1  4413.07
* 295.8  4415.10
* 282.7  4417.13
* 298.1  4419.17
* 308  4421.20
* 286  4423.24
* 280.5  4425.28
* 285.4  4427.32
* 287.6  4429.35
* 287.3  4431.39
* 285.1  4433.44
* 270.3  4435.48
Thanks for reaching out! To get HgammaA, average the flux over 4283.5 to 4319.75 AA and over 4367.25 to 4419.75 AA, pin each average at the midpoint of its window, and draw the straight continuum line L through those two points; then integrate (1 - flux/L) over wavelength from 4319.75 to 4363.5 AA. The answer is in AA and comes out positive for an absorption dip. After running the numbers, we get -4.0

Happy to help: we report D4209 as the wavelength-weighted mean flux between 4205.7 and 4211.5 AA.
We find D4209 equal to 281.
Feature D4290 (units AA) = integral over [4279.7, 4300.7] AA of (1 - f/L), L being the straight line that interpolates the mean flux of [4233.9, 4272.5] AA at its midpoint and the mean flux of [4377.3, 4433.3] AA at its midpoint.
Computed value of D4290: 3.1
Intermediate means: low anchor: 267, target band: 230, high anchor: 278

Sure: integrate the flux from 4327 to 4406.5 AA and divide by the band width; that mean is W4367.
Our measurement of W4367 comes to 275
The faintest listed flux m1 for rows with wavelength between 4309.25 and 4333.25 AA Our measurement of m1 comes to 214.6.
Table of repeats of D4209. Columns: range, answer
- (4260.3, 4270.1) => 280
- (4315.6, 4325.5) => 272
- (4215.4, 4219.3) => 278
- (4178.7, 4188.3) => 269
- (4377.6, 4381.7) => 299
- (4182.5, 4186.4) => 257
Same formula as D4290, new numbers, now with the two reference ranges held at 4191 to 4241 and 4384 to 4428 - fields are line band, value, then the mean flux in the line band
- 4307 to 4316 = 1.6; 225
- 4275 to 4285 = 0.5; 259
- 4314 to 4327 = 0.3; 268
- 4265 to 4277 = 0.6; 258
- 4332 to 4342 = 0.3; 265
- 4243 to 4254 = 0.0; 270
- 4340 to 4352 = 0.8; 256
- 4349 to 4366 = -1.0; 291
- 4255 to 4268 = -0.2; 276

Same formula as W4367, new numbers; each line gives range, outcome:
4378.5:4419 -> 273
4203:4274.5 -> 269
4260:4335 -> 251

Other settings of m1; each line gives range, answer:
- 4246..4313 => 172.6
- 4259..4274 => 225.3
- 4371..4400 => 221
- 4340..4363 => 180.9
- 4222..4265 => 199.5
